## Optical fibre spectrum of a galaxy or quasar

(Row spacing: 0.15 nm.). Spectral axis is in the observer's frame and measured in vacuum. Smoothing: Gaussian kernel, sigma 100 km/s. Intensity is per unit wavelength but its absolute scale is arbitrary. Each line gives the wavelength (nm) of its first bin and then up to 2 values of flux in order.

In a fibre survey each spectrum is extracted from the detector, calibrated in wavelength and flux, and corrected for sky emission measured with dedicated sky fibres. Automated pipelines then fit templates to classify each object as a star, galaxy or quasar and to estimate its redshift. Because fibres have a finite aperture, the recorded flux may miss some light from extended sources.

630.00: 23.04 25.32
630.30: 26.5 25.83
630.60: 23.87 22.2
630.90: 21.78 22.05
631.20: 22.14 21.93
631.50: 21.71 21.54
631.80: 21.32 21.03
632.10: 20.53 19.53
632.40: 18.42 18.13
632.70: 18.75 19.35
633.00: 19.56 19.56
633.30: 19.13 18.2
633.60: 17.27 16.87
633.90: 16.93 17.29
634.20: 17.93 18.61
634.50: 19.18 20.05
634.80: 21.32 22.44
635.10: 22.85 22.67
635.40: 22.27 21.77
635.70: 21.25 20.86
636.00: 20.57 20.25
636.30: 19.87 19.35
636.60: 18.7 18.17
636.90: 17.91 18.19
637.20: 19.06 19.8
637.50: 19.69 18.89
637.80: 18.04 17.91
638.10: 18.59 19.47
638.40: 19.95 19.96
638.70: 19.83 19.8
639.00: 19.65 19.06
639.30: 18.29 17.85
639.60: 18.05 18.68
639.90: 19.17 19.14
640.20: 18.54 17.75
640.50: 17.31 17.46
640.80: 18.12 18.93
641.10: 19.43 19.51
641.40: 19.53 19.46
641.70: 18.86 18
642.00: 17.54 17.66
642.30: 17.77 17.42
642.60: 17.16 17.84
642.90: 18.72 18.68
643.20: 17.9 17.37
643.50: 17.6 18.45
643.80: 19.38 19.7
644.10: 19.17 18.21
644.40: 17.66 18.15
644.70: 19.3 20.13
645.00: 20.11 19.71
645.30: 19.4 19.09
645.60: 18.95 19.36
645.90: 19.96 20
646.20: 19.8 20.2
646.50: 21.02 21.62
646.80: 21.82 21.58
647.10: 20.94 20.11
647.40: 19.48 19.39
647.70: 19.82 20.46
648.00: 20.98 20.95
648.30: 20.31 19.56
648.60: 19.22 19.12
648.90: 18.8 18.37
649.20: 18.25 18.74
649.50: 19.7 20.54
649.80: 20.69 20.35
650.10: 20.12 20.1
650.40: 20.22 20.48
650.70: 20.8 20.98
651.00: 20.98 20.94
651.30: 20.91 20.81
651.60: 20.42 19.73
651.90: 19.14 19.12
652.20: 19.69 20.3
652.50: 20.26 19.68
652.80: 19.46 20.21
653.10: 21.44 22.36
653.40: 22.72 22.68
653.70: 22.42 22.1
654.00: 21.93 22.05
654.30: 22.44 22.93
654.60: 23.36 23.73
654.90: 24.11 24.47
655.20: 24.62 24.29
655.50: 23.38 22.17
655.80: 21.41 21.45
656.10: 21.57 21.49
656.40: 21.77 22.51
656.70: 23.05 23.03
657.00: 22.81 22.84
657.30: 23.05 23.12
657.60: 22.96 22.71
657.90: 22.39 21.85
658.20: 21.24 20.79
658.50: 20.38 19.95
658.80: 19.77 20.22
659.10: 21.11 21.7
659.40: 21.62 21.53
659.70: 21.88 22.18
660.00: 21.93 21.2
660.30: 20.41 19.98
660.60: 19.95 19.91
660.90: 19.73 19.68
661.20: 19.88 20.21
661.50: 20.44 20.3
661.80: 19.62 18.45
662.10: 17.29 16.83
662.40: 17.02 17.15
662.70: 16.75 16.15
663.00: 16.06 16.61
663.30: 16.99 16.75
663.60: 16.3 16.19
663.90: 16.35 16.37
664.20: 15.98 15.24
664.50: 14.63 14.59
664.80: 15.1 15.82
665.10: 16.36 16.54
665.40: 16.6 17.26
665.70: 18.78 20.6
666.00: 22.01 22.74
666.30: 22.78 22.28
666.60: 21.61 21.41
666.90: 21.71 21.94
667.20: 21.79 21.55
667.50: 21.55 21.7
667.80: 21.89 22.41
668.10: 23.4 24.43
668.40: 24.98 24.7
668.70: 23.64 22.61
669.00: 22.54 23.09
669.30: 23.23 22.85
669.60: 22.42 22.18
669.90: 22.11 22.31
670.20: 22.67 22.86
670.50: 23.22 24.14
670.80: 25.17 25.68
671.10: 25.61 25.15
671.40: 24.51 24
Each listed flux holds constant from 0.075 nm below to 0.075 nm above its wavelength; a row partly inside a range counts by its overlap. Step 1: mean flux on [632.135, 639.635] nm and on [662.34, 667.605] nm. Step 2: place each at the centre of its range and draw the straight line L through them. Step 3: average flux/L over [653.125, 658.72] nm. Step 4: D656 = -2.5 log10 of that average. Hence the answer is -0.21 mag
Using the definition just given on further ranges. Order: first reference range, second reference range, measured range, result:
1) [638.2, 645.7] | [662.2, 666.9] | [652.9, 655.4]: -0.249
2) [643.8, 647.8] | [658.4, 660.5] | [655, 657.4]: -0.101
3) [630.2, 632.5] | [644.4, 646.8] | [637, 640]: 0.103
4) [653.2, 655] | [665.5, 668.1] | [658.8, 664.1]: 0.161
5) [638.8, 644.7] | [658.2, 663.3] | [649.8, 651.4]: -0.089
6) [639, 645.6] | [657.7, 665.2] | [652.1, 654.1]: -0.134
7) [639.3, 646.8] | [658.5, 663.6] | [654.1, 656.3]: -0.194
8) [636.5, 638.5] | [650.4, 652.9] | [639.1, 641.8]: 0.029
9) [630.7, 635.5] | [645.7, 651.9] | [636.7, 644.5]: 0.087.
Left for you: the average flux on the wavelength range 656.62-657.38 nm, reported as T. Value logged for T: 23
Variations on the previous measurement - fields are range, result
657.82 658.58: 21.3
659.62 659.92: 22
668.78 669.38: 22.9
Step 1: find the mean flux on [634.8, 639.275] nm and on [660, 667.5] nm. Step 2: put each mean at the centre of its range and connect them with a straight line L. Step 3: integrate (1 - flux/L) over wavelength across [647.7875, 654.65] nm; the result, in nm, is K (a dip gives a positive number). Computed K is -0.48 nm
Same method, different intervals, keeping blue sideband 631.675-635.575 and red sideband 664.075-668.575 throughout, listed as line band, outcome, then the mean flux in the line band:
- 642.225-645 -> 0.19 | 18.4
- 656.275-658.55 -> -0.28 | 22.3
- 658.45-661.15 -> -0.11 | 20.7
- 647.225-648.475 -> -0.02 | 20.1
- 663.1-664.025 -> 0.16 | 16.5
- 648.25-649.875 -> 0.04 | 19.4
